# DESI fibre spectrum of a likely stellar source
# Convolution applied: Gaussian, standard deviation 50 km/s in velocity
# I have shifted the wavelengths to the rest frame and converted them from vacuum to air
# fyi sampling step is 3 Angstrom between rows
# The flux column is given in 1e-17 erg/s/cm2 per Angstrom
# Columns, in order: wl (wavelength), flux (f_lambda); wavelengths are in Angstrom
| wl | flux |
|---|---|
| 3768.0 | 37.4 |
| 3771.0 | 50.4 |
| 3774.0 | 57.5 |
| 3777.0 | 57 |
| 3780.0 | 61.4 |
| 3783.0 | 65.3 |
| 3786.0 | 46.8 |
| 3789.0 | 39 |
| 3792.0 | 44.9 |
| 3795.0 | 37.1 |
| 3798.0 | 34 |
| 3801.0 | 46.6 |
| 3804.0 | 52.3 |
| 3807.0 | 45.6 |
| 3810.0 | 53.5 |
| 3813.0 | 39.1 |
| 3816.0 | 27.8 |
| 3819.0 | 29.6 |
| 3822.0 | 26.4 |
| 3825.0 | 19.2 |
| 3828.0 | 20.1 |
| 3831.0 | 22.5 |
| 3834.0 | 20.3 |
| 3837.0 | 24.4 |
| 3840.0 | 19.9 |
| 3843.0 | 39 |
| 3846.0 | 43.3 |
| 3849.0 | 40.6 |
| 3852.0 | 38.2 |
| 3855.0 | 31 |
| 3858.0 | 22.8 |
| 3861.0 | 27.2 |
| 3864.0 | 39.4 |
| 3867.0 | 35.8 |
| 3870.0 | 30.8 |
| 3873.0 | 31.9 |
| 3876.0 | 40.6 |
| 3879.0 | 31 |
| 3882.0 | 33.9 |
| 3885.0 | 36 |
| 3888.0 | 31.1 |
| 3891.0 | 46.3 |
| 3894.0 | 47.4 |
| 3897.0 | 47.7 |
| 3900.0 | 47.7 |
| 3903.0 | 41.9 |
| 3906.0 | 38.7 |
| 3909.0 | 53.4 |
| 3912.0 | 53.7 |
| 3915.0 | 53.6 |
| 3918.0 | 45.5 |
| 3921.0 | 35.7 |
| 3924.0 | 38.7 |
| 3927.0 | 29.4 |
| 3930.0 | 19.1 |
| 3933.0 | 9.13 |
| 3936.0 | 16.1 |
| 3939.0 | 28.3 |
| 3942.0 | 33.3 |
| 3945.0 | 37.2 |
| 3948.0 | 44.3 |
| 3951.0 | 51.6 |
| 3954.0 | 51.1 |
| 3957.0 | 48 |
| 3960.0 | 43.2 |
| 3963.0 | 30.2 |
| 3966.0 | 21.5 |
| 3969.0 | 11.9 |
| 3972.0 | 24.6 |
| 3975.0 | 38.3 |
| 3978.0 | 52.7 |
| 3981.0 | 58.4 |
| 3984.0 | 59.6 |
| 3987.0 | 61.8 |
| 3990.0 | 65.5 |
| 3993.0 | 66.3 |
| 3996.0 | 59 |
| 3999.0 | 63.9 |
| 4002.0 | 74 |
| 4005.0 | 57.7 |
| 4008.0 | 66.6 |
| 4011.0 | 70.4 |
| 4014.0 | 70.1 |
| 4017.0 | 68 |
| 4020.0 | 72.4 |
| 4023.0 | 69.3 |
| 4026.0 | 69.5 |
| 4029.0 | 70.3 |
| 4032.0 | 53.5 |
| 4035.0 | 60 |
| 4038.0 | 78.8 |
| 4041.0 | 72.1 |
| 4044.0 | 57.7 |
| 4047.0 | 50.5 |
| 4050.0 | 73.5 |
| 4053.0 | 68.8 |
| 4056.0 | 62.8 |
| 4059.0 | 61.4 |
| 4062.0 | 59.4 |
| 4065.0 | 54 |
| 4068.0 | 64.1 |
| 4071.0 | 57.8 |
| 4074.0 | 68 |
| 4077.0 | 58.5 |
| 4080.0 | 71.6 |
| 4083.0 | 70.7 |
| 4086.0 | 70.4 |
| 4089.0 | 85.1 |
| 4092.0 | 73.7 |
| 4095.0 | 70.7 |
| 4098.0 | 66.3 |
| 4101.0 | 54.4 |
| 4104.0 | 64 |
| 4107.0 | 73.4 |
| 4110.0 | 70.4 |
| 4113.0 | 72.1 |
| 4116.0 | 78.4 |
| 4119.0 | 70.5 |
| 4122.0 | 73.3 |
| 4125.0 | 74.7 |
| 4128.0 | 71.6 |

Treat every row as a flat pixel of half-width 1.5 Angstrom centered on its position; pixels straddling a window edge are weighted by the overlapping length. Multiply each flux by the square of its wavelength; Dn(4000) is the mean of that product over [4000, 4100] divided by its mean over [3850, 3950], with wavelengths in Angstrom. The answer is 1.97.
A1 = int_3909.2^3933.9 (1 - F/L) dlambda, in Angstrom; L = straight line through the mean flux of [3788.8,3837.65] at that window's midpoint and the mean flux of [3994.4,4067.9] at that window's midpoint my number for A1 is 6.0 Angstrom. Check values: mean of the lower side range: 34.3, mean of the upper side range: 65.1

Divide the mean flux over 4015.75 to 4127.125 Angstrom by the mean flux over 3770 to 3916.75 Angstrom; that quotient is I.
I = 1.72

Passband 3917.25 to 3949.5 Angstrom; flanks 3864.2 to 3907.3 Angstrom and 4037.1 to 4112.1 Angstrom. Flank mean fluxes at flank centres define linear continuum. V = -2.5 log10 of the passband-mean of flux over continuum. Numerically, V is 0.44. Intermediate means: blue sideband 38.7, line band 30.3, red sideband 66.3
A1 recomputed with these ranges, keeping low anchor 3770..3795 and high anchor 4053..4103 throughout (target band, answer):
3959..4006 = 9.28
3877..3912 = 9.35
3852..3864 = 5.51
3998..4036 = -2.38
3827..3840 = 7.81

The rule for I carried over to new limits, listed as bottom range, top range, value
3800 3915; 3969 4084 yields 1.70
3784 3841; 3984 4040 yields 1.92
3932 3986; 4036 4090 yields 1.77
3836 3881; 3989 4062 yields 1.98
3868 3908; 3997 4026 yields 1.74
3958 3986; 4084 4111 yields 1.82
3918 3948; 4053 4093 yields 2.26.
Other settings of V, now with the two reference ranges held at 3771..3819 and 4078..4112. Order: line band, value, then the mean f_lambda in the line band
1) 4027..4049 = 0.03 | 63.6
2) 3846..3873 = 0.46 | 33.7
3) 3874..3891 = 0.45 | 35.5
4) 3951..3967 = 0.41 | 40.5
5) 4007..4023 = -0.09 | 69.6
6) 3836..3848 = 0.48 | 32.3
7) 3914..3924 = 0.28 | 43.6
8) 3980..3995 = -0.01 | 62.3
